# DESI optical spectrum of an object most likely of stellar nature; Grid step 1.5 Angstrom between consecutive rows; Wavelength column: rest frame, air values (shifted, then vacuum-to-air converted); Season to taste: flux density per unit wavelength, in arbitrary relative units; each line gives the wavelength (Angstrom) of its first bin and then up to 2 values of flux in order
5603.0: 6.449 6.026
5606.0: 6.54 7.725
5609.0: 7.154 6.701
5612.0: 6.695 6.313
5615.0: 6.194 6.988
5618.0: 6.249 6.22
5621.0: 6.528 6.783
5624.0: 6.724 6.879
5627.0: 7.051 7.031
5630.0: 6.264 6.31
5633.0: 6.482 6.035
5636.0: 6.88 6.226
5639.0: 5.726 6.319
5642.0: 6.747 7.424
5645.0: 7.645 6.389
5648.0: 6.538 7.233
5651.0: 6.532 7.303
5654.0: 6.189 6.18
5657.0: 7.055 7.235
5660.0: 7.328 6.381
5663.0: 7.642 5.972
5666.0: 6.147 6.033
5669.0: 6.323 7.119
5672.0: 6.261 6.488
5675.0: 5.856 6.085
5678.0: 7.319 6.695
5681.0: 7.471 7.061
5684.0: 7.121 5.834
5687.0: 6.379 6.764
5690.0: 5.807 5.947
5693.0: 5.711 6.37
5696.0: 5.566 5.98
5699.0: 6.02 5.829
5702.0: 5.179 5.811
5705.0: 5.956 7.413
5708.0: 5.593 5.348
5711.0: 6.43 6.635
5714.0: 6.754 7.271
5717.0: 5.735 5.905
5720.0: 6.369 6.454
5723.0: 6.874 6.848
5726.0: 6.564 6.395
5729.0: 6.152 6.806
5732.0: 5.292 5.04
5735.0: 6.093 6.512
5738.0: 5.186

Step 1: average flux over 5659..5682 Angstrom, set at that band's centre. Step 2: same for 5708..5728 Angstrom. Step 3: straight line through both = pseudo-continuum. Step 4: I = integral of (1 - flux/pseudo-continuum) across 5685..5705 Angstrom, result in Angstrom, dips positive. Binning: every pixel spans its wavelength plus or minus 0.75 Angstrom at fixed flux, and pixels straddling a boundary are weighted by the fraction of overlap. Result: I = 1.74 Angstrom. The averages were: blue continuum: 6.62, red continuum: 6.4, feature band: 5.94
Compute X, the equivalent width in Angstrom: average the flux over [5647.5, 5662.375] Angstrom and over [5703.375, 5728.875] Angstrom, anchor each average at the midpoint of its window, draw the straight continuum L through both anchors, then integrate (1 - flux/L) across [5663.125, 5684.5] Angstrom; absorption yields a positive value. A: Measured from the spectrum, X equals 0.3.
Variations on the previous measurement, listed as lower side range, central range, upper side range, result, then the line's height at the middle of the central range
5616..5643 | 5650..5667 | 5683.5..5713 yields -1.03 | 6.34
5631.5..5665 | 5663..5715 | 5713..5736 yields 1.56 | 6.49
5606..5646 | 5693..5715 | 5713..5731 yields 1.59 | 6.54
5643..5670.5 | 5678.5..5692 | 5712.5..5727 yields 0.14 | 6.66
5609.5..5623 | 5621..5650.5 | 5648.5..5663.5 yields 0.18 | 6.7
